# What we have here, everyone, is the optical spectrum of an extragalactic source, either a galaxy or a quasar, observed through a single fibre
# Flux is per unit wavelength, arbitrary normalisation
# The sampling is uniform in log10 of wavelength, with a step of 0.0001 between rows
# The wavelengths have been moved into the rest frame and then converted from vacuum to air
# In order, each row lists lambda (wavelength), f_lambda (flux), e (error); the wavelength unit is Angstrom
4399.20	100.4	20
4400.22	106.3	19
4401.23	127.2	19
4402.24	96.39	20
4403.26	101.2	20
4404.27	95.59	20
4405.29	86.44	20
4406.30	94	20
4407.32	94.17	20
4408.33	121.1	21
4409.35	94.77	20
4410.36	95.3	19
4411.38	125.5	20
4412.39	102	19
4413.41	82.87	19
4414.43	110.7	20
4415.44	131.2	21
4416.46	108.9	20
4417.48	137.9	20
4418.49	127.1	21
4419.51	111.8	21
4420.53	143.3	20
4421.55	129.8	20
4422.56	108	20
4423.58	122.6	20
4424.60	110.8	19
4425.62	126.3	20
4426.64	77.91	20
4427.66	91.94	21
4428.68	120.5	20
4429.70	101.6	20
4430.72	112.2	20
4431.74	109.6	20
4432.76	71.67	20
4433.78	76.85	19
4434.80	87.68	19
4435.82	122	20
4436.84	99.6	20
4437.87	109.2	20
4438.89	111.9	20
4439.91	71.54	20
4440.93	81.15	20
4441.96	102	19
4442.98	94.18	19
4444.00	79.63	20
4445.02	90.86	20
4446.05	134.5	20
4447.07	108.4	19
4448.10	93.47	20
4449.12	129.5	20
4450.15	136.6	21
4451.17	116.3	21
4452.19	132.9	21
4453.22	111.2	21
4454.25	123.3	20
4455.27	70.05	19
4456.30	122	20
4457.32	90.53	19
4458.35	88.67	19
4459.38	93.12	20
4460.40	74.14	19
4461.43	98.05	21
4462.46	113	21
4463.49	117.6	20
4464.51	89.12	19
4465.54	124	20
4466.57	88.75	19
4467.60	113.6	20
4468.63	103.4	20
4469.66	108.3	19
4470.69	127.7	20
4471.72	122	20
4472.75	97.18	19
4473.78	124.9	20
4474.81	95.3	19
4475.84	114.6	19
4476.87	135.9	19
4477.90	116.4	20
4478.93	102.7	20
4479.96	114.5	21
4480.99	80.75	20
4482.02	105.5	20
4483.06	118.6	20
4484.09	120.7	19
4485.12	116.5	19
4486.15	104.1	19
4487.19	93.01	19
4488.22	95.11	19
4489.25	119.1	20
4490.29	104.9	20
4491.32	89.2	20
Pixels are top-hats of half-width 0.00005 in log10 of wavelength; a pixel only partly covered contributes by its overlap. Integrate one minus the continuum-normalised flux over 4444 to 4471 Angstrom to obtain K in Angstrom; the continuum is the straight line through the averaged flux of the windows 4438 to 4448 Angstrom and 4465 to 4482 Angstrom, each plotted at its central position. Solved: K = -0.9 Angstrom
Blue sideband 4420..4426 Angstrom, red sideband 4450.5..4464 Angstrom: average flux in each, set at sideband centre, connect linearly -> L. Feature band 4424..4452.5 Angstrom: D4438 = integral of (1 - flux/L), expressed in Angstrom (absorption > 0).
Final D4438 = 2.7 Angstrom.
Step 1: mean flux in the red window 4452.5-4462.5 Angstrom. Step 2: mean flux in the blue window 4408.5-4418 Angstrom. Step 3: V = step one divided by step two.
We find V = 0.9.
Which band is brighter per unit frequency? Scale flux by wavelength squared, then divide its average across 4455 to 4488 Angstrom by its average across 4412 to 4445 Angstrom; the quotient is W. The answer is 1.0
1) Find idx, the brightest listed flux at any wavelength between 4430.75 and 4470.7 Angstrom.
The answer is 136.6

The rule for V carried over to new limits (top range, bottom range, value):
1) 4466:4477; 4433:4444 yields 1.18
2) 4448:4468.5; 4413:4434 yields 0.96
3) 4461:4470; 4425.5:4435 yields 1.10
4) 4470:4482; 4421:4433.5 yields 1.05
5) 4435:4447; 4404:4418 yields 0.94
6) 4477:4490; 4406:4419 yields 0.98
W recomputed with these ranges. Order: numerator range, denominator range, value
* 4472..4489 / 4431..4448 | 1.14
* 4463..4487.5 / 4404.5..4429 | 1.02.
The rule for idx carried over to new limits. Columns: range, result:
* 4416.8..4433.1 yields 143.3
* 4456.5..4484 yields 135.9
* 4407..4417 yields 131.2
